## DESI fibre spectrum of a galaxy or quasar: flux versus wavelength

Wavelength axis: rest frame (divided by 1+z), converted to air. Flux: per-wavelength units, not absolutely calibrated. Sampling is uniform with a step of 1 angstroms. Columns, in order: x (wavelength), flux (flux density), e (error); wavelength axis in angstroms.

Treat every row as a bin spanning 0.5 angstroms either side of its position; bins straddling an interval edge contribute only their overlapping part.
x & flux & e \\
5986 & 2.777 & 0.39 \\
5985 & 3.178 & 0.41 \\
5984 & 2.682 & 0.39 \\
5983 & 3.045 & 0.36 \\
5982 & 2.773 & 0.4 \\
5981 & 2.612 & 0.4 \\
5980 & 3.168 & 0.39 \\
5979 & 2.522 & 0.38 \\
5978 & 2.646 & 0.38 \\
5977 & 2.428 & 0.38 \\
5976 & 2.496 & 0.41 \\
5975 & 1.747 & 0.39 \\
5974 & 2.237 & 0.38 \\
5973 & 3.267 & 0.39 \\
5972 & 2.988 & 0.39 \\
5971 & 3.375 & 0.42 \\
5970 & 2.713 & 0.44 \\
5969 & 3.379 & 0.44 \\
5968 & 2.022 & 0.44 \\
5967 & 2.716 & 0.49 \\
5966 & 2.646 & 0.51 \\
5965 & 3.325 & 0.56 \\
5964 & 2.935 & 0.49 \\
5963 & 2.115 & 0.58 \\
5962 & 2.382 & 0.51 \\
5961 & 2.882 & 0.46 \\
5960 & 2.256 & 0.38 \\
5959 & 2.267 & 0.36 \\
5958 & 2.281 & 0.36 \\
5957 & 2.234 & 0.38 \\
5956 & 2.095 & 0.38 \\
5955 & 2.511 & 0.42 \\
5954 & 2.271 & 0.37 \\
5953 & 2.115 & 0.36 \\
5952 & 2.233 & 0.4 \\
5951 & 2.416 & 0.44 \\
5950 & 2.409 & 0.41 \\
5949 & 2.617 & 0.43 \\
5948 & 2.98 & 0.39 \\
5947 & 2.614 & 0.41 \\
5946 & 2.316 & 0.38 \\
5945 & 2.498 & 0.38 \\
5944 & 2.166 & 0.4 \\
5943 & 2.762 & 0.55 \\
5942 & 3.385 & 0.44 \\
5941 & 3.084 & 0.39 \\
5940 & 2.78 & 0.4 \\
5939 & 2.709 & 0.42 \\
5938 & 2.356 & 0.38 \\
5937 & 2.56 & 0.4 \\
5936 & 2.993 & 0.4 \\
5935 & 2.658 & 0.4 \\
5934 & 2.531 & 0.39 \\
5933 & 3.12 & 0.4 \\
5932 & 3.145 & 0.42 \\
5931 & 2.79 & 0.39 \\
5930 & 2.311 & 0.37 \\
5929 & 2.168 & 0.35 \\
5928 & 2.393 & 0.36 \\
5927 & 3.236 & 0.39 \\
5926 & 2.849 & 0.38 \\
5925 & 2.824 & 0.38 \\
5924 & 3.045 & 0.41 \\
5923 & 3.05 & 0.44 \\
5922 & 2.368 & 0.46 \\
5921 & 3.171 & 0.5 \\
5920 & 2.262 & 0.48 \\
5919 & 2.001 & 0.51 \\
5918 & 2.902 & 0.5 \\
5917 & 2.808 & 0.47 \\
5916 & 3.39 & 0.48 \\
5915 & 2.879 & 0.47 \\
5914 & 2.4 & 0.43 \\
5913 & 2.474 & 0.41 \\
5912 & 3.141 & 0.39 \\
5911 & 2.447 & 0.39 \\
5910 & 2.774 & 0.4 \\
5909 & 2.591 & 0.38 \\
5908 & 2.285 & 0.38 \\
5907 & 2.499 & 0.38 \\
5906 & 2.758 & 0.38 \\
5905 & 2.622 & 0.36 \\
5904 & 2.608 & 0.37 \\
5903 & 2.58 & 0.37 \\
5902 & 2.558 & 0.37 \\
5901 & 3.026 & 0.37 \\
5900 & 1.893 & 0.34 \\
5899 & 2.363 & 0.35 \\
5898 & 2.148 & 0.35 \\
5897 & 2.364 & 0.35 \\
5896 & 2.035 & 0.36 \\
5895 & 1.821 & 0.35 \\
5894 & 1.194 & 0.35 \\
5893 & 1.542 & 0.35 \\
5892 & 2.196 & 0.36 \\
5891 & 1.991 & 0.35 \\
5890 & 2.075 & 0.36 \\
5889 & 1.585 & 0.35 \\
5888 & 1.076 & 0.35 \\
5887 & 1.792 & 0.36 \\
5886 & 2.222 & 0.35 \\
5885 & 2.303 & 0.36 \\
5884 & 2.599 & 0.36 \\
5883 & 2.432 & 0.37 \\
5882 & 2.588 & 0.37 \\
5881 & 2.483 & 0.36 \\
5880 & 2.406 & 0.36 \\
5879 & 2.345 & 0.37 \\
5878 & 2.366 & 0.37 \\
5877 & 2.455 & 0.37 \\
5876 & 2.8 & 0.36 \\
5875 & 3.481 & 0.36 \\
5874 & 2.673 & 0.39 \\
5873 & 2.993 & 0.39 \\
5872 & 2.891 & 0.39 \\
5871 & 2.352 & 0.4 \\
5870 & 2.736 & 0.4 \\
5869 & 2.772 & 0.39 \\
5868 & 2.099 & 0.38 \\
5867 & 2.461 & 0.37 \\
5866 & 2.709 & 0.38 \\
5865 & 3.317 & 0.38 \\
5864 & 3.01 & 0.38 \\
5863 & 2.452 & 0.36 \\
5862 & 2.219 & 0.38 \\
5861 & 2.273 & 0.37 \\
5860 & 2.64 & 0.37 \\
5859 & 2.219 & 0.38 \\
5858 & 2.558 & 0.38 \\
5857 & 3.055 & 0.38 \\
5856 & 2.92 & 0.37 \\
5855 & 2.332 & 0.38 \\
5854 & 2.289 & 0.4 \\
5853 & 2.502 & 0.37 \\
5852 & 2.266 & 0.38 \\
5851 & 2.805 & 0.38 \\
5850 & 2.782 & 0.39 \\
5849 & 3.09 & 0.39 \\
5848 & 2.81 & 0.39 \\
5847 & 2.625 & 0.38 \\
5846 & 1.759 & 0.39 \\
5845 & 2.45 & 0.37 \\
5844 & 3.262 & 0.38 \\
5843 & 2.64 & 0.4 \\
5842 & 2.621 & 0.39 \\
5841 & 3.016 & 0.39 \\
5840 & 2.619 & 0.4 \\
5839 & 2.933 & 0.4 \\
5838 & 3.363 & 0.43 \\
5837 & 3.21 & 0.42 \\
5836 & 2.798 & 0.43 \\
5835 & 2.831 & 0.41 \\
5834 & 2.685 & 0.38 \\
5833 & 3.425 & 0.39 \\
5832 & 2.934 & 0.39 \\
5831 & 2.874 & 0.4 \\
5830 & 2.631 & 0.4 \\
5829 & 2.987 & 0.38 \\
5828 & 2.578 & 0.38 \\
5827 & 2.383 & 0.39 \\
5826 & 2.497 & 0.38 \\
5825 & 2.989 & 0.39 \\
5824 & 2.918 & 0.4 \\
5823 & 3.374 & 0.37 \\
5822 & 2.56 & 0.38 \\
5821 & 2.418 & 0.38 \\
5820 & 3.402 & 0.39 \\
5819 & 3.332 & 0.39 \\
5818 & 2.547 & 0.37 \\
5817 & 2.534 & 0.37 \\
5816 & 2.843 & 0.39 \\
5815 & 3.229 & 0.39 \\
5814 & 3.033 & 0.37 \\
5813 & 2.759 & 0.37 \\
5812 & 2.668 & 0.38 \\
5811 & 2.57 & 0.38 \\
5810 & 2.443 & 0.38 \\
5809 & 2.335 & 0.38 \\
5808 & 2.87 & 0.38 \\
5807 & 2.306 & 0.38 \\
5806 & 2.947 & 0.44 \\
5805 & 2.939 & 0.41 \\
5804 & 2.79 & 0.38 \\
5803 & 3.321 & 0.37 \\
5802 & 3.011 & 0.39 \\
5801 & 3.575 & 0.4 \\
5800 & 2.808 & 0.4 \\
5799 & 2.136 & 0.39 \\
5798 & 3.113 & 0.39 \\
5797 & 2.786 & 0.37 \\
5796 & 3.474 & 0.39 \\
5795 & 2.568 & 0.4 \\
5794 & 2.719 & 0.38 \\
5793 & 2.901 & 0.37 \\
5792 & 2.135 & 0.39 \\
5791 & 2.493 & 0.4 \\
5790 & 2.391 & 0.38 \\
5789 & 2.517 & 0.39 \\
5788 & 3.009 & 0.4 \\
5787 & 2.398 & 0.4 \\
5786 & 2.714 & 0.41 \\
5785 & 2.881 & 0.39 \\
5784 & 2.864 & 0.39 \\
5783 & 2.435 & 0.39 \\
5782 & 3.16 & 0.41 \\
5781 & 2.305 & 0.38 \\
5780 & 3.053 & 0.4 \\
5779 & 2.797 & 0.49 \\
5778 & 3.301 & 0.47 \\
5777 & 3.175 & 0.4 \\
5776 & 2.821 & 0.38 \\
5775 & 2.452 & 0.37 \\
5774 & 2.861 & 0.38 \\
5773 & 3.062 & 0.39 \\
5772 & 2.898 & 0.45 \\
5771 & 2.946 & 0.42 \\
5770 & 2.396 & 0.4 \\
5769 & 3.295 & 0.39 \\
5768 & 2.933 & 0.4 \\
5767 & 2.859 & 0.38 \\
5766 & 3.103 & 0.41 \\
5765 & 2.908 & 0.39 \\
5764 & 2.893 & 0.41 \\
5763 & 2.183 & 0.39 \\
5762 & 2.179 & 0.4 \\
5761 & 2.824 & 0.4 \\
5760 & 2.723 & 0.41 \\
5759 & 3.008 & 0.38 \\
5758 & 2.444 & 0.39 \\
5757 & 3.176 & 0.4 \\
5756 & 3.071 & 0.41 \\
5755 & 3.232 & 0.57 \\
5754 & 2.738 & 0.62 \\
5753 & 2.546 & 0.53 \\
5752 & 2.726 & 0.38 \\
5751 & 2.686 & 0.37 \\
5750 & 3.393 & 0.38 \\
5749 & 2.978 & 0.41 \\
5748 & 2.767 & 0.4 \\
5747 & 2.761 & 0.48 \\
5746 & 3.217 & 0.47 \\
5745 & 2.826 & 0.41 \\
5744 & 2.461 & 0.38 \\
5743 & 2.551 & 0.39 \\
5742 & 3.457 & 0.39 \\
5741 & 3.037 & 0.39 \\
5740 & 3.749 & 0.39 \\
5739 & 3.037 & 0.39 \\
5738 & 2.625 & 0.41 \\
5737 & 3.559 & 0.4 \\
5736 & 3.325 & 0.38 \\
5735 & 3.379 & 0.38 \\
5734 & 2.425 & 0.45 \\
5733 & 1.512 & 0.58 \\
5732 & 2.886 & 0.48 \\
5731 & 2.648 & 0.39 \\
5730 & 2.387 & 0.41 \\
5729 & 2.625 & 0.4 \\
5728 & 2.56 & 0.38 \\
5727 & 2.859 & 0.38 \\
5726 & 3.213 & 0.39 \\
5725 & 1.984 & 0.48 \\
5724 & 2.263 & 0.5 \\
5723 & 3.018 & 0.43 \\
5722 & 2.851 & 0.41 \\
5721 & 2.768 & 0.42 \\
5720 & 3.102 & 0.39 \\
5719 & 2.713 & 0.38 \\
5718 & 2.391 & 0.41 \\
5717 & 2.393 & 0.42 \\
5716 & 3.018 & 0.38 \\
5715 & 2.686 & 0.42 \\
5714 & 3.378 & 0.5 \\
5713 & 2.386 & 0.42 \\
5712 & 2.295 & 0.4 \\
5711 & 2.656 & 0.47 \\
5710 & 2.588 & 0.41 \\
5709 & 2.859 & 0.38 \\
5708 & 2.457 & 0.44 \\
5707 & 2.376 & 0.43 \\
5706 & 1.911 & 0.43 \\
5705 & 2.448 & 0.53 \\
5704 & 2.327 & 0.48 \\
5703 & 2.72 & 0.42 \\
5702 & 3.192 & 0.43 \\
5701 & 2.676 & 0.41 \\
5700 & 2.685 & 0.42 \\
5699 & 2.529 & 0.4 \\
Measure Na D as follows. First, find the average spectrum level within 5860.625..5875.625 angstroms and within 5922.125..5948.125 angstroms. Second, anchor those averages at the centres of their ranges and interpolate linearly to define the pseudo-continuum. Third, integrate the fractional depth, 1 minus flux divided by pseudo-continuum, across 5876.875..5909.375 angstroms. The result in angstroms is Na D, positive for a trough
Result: 5.76 angstroms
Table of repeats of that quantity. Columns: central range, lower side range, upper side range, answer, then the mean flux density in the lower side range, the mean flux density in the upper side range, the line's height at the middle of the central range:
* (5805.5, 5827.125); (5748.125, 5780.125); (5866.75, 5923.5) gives -0.7 angstroms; 2.86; 2.44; 2.69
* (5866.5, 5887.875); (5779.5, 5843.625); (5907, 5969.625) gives 1.6 angstroms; 2.81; 2.63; 2.72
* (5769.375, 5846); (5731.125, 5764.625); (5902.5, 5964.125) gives -0.8 angstroms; 2.86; 2.62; 2.78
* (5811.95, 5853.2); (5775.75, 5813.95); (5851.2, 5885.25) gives -2.0 angstroms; 2.78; 2.59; 2.68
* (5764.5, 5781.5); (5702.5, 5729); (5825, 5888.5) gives -1.7 angstroms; 2.62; 2.63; 2.63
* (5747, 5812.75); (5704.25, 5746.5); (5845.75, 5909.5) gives -4.3 angstroms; 2.73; 2.44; 2.63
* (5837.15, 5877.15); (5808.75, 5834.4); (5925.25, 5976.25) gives 1.0 angstroms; 2.81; 2.62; 2.76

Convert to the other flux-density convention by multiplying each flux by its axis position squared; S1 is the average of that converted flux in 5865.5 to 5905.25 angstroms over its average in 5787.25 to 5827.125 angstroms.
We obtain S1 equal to 0.86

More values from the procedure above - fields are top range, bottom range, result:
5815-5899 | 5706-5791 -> 0.96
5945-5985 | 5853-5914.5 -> 1.09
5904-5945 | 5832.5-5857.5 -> 1.01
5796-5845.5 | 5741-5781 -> 1.02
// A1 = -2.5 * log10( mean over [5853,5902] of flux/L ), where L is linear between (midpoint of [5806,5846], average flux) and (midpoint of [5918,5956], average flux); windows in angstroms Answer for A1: 0.14 mag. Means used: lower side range 2.81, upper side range 2.64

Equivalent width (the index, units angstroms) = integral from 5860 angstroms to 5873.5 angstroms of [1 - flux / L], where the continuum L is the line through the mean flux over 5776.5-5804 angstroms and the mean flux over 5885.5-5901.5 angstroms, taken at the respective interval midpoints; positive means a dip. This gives -2.8 angstroms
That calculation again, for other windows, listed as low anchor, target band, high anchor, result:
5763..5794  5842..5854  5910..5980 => 0.47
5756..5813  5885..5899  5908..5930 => 4.30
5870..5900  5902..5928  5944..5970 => -3.83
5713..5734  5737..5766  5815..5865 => -2.23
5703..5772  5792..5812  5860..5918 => -1.29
